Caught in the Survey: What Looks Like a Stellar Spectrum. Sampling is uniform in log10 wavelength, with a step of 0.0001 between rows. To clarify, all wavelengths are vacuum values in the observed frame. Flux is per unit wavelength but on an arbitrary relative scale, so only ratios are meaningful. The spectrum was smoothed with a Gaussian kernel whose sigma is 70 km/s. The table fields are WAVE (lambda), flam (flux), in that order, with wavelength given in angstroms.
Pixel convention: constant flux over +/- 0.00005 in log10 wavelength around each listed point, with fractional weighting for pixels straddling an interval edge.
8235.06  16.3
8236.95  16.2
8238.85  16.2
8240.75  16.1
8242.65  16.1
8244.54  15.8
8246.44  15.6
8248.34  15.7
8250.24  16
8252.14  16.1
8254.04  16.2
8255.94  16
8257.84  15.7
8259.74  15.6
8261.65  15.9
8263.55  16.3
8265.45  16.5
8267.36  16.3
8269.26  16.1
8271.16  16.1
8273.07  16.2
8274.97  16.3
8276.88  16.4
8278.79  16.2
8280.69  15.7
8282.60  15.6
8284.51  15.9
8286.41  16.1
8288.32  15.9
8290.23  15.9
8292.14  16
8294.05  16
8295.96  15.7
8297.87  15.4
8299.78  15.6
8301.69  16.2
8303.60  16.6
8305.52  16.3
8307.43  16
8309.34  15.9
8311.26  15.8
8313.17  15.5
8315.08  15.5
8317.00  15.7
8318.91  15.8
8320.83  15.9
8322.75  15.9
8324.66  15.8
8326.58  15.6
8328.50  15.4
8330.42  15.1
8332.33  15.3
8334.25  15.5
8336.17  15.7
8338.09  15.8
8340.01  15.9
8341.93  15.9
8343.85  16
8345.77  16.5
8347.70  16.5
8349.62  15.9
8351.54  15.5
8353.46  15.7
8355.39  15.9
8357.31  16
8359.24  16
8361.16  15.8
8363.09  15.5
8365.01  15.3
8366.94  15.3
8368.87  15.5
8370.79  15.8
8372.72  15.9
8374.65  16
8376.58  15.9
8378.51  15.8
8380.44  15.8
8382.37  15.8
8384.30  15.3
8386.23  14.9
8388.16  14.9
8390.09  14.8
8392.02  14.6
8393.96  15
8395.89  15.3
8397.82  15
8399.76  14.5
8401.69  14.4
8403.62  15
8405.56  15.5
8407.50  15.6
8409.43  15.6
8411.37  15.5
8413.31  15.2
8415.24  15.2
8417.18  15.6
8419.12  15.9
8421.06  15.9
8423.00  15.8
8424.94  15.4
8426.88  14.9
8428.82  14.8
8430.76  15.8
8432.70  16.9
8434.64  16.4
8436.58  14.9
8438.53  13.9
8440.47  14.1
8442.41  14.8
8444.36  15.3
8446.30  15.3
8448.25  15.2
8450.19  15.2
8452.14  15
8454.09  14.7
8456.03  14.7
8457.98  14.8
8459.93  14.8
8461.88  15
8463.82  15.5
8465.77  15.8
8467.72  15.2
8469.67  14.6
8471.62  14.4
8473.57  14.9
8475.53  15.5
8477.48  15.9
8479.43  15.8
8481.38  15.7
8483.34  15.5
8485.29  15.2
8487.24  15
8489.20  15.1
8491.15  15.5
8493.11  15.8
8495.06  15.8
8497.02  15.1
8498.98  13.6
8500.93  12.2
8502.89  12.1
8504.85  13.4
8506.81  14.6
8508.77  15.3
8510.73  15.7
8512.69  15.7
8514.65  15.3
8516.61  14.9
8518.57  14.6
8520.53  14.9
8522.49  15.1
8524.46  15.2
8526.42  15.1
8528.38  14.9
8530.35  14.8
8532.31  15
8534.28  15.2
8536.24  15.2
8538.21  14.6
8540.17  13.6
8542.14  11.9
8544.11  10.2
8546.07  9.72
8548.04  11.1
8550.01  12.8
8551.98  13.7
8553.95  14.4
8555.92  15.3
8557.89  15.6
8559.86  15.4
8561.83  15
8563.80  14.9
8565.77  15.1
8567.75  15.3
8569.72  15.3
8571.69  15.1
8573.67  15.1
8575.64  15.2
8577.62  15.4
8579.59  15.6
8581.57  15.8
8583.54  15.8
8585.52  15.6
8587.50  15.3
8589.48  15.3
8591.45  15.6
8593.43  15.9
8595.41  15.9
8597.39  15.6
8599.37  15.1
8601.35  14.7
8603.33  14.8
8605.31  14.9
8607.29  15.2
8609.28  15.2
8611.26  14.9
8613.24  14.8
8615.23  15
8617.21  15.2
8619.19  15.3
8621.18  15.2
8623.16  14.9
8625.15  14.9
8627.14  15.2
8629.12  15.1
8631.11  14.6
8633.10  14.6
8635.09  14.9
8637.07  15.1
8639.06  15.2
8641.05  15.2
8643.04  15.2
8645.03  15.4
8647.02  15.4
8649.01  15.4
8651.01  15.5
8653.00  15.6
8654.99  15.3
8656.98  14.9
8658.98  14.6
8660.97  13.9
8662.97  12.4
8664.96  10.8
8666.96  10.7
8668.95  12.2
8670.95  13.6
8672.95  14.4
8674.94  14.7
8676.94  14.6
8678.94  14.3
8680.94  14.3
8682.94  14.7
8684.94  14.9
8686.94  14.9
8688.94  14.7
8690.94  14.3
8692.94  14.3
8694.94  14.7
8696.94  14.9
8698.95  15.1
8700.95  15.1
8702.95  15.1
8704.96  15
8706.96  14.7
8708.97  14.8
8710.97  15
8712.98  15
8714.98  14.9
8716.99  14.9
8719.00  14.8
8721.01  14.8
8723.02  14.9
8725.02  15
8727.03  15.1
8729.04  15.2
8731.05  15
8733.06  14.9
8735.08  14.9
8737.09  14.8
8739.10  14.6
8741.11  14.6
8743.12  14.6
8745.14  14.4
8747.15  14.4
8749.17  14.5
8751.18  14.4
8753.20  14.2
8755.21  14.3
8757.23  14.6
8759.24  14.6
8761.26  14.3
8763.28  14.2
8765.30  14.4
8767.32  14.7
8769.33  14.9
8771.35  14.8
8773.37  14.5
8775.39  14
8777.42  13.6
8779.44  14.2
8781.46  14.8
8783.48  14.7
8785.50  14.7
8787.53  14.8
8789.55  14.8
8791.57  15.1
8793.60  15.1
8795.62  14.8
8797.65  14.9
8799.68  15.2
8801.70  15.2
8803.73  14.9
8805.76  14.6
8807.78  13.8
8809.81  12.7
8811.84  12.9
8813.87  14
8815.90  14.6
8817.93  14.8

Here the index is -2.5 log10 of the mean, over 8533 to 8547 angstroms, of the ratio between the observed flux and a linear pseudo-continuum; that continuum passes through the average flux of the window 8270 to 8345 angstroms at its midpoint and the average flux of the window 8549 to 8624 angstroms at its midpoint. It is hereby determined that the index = 0.176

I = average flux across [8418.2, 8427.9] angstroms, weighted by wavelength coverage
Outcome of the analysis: 15.6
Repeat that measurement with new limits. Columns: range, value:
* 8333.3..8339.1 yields 15.7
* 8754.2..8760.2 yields 14.5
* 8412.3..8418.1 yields 15.3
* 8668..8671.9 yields 12.9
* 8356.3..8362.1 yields 15.9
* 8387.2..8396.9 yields 14.9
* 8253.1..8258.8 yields 16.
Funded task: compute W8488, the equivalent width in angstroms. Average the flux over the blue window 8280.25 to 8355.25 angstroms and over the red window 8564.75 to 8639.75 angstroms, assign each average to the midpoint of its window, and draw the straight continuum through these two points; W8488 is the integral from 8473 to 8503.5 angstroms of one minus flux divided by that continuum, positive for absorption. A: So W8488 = 1.0 angstroms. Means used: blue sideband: 15.8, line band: 15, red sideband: 15.2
